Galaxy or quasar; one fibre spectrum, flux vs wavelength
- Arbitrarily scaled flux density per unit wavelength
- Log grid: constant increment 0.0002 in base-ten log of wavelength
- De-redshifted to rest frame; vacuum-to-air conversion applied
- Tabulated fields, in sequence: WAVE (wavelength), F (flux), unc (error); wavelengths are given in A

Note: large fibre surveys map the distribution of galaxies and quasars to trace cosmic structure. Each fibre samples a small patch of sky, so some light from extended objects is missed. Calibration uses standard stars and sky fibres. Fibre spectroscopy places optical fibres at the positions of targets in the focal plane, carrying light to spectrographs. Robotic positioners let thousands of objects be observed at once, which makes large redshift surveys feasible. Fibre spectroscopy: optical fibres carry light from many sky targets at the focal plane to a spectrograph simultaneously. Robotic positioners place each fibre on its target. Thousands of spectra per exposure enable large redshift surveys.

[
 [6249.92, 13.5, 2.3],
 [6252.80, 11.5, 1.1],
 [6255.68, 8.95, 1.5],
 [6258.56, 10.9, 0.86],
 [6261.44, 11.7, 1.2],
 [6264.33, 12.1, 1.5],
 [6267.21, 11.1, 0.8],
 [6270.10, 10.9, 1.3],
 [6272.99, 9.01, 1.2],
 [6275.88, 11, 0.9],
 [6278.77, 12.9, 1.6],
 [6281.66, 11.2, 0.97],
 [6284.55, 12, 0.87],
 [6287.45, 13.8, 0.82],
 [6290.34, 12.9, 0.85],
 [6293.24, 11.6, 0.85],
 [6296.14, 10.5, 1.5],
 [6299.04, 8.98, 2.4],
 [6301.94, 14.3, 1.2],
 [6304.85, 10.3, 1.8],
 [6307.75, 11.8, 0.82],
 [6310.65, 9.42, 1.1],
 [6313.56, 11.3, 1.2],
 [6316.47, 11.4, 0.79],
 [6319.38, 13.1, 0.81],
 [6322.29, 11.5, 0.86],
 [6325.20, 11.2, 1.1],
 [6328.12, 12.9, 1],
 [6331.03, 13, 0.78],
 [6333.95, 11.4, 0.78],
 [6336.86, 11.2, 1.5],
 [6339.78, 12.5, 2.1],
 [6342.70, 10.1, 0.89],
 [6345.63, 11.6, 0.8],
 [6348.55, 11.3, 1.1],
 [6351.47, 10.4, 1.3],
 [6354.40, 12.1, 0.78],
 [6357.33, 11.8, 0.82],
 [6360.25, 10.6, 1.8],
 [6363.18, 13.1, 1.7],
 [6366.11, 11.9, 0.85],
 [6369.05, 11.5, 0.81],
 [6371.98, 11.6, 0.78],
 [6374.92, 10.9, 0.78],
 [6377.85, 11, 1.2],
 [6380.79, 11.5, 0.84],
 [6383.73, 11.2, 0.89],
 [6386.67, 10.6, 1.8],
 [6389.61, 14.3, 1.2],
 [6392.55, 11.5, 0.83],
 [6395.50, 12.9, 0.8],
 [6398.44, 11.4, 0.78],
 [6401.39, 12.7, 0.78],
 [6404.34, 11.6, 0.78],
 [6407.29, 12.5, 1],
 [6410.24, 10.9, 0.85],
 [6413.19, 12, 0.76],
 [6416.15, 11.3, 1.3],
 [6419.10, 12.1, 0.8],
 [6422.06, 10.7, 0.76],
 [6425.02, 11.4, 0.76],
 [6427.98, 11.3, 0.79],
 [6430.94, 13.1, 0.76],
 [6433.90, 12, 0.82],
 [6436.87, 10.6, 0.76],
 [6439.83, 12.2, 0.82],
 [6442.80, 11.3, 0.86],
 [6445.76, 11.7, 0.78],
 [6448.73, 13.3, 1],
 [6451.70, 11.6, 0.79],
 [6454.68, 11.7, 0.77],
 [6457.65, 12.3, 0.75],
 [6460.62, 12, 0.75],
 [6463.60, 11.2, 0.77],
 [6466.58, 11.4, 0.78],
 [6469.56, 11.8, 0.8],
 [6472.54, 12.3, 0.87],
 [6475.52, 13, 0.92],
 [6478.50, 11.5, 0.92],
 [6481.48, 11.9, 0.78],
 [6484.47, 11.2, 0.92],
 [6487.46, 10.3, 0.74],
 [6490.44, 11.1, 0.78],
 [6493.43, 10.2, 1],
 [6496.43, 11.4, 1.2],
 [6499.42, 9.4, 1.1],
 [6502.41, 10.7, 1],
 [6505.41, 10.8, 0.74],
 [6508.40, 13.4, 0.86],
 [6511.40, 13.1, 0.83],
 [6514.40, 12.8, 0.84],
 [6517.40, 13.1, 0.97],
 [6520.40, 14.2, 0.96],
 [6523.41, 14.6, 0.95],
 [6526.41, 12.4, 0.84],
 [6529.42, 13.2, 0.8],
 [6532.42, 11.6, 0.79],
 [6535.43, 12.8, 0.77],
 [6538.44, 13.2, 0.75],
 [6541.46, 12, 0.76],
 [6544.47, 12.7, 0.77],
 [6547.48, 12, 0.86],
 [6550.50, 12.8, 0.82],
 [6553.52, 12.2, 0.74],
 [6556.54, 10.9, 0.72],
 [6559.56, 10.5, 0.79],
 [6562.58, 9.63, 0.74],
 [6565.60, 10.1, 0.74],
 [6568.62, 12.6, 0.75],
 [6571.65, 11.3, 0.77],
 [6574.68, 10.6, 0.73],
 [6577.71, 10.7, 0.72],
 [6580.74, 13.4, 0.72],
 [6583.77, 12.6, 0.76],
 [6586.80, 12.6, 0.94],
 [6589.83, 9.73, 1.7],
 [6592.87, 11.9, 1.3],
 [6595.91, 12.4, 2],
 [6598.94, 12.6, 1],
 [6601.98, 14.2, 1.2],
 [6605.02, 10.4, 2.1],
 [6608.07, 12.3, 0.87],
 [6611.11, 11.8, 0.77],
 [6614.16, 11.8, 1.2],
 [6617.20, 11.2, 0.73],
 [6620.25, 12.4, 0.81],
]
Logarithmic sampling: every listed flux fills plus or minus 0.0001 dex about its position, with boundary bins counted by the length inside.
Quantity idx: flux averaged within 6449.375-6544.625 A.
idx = 12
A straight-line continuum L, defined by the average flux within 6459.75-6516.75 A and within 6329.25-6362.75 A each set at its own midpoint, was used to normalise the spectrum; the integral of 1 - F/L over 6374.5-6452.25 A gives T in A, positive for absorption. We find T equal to -1.6 A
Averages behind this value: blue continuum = 11.5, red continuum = 11.6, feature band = 11.8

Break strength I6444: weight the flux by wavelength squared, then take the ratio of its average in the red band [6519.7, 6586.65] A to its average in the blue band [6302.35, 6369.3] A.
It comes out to 1.1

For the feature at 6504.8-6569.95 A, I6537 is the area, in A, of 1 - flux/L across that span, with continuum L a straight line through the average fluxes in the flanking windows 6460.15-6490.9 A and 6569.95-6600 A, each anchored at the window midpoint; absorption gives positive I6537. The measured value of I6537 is -3.4 A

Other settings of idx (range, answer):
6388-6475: 11.9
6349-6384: 11.5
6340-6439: 11.6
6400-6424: 11.7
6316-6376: 11.7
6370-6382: 11.3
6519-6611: 12.1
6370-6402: 11.8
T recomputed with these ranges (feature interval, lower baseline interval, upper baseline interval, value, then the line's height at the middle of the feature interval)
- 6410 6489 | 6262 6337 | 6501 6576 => 1.4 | 11.9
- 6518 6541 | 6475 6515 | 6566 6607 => -3.0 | 11.6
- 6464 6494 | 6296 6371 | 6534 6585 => 0.5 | 11.7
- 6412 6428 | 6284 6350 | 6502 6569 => 0.6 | 11.9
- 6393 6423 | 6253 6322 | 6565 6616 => -0.7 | 11.6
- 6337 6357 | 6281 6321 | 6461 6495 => 0.4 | 11.6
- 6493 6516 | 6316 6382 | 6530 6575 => 0.3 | 11.7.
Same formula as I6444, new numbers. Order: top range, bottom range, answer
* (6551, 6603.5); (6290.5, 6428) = 1.08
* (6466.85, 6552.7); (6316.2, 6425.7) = 1.08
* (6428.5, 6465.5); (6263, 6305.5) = 1.09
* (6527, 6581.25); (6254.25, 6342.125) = 1.11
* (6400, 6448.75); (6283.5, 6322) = 1.05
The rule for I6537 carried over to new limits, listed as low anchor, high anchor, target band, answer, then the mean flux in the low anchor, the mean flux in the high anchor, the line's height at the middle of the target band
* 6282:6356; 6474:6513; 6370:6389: 0.41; 11.6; 11.4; 11.5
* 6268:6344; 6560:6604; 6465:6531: -1.92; 11.5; 11.7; 11.7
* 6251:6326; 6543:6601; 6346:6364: -0.09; 11.4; 11.7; 11.4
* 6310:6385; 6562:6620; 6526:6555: -2.00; 11.5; 11.7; 11.7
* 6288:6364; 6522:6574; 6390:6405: -0.64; 11.6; 12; 11.7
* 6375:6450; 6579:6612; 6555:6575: 2.13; 11.8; 12.2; 12.1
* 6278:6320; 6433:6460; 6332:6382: 1.18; 11.7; 11.9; 11.7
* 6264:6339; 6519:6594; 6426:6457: -0.19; 11.6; 12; 11.8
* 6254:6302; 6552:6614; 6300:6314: 0.00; 11.3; 11.6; 11.4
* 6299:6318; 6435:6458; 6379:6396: -0.53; 11.2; 11.8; 11.6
